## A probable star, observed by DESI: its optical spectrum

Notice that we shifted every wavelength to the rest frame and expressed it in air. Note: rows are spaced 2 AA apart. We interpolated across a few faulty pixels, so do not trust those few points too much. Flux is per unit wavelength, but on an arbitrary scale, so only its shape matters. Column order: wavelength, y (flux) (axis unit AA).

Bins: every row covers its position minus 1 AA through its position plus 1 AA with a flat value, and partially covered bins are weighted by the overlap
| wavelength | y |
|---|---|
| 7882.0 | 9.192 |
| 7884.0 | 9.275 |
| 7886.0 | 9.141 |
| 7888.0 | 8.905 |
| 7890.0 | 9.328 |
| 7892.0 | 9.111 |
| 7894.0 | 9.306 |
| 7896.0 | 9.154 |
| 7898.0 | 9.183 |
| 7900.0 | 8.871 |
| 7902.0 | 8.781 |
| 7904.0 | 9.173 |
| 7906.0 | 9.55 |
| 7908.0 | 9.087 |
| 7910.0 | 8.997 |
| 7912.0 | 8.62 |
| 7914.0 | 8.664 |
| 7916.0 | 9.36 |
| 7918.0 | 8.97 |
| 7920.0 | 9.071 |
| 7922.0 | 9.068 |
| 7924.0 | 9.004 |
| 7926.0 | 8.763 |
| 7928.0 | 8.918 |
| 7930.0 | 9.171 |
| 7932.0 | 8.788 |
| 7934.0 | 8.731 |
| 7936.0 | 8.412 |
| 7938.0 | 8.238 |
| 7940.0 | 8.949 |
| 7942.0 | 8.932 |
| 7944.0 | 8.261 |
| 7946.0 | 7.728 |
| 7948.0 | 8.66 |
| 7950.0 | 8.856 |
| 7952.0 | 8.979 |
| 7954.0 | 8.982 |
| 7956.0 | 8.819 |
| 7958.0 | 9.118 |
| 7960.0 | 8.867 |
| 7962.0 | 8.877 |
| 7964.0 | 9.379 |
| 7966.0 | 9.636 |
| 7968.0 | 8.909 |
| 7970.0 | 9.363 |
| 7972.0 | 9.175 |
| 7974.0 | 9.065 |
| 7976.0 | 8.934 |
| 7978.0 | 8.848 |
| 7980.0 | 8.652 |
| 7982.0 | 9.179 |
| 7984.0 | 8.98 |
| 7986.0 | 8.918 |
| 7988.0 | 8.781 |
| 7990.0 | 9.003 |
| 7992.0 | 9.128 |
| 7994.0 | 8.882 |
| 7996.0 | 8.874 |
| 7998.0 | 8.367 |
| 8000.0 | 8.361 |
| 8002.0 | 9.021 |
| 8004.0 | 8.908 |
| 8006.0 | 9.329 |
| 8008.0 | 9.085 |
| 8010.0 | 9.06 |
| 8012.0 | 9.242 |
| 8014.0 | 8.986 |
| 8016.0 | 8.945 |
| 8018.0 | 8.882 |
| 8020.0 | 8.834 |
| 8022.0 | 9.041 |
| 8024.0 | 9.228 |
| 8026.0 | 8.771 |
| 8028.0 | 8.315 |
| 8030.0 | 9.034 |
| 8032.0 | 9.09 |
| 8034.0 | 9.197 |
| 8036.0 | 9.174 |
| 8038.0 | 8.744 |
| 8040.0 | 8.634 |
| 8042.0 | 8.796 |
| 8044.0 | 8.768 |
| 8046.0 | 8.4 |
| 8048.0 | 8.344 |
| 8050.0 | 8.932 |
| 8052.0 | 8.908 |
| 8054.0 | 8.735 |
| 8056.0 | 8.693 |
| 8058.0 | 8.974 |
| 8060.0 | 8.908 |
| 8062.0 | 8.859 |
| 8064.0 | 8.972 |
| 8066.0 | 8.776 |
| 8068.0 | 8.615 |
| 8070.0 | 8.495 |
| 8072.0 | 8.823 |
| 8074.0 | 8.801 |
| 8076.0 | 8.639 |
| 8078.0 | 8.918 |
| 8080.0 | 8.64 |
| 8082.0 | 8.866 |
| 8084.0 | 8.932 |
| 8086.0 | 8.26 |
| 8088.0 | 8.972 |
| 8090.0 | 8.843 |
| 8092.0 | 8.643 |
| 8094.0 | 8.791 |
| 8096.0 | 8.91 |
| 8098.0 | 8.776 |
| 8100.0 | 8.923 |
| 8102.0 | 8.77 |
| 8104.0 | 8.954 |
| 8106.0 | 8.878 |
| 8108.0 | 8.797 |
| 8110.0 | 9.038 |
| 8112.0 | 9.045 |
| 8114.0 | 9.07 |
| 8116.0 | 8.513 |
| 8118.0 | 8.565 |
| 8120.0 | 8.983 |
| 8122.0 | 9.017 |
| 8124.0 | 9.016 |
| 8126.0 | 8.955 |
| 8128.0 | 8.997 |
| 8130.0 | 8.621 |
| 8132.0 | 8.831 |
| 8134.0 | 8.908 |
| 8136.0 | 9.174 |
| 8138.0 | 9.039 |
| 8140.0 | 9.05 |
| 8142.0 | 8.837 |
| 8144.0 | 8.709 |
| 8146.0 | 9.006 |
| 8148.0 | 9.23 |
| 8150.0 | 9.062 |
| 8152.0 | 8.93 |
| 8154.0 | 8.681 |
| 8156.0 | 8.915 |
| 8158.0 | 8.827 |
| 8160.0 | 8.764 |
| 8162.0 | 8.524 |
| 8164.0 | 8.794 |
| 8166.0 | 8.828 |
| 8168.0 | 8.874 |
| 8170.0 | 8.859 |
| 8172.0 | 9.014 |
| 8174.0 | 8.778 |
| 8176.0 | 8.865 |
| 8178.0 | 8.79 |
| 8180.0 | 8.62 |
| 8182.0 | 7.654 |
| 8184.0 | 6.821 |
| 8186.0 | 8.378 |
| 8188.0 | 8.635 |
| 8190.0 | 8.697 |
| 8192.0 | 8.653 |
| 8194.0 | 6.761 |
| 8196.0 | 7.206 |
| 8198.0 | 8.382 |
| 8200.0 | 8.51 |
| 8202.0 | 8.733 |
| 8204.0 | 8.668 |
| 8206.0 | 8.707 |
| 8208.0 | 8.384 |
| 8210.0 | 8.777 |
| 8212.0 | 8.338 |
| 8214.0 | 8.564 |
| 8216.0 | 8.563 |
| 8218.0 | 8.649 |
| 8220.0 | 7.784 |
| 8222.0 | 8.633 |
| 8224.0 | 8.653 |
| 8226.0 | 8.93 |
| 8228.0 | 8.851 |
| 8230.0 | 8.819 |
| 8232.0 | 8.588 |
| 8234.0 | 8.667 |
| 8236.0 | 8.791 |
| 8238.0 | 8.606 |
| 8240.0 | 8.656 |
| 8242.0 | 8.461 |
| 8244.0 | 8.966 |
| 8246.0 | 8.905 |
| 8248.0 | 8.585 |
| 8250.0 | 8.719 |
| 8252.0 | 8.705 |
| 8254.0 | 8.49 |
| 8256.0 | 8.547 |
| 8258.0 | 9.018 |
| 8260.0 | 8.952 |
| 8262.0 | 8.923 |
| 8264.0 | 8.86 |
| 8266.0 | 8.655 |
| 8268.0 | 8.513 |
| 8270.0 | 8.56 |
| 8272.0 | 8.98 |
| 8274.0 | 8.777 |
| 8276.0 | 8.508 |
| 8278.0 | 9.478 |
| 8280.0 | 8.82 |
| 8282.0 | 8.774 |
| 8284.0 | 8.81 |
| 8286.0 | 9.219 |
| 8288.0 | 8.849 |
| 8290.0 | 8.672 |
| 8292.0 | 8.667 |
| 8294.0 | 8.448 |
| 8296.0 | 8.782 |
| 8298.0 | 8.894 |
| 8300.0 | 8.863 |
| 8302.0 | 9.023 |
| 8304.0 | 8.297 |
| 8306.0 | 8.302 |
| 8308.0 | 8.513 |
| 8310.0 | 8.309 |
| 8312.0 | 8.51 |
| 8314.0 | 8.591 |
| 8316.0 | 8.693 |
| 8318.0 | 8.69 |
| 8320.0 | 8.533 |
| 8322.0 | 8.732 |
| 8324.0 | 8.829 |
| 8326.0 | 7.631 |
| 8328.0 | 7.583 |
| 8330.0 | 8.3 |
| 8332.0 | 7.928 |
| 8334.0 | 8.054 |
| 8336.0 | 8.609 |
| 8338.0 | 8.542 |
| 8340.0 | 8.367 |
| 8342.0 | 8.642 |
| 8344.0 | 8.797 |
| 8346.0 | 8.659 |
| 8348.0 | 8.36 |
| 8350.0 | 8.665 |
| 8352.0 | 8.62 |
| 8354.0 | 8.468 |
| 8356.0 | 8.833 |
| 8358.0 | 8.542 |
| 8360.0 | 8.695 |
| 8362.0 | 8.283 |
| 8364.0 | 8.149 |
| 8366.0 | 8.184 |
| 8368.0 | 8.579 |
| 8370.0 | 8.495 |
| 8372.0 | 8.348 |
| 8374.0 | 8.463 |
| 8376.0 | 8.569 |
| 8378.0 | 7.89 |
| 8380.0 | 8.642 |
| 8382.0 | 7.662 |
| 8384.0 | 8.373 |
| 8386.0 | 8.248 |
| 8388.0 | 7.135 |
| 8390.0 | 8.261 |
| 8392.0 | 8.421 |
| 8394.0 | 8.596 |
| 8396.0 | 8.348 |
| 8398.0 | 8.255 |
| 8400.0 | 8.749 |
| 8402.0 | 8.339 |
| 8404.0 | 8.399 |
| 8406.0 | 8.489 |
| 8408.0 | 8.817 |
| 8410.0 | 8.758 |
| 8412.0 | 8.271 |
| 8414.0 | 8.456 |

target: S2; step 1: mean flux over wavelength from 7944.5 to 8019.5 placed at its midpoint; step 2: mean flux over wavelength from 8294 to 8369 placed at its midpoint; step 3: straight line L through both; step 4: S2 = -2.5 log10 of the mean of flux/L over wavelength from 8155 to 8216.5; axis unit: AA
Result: 0.02 mag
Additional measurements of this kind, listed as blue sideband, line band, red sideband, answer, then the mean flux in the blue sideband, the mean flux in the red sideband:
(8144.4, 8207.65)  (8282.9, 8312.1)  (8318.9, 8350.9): -0.032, 8.55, 8.39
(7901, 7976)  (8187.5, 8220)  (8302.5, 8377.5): 0.030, 8.92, 8.44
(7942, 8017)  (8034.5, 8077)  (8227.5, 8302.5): 0.014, 8.92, 8.77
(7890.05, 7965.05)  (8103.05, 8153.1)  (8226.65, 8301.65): -0.013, 8.91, 8.77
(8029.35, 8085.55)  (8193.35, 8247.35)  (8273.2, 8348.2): 0.019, 8.8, 8.58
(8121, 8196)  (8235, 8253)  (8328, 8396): -0.020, 8.69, 8.36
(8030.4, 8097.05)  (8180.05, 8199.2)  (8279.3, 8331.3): 0.096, 8.79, 8.58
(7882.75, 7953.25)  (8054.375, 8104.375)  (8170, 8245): -0.014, 8.92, 8.48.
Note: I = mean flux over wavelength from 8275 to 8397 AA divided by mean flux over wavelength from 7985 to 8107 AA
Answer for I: 0.96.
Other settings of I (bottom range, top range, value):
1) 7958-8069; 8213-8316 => 0.98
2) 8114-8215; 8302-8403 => 0.97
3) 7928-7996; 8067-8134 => 0.99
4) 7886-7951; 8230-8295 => 0.98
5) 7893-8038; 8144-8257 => 0.96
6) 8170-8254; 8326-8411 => 0.98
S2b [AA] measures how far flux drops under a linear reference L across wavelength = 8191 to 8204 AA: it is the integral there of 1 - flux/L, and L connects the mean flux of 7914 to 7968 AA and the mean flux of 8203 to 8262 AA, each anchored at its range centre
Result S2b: 0.9 AA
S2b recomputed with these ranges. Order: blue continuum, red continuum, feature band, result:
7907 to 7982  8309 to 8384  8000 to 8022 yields -0.5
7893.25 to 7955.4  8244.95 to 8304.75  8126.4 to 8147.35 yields -0.3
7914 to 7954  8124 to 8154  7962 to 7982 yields -0.6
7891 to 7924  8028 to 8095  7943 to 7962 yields 0.6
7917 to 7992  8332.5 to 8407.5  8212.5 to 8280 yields -1.3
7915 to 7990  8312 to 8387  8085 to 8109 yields -0.2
